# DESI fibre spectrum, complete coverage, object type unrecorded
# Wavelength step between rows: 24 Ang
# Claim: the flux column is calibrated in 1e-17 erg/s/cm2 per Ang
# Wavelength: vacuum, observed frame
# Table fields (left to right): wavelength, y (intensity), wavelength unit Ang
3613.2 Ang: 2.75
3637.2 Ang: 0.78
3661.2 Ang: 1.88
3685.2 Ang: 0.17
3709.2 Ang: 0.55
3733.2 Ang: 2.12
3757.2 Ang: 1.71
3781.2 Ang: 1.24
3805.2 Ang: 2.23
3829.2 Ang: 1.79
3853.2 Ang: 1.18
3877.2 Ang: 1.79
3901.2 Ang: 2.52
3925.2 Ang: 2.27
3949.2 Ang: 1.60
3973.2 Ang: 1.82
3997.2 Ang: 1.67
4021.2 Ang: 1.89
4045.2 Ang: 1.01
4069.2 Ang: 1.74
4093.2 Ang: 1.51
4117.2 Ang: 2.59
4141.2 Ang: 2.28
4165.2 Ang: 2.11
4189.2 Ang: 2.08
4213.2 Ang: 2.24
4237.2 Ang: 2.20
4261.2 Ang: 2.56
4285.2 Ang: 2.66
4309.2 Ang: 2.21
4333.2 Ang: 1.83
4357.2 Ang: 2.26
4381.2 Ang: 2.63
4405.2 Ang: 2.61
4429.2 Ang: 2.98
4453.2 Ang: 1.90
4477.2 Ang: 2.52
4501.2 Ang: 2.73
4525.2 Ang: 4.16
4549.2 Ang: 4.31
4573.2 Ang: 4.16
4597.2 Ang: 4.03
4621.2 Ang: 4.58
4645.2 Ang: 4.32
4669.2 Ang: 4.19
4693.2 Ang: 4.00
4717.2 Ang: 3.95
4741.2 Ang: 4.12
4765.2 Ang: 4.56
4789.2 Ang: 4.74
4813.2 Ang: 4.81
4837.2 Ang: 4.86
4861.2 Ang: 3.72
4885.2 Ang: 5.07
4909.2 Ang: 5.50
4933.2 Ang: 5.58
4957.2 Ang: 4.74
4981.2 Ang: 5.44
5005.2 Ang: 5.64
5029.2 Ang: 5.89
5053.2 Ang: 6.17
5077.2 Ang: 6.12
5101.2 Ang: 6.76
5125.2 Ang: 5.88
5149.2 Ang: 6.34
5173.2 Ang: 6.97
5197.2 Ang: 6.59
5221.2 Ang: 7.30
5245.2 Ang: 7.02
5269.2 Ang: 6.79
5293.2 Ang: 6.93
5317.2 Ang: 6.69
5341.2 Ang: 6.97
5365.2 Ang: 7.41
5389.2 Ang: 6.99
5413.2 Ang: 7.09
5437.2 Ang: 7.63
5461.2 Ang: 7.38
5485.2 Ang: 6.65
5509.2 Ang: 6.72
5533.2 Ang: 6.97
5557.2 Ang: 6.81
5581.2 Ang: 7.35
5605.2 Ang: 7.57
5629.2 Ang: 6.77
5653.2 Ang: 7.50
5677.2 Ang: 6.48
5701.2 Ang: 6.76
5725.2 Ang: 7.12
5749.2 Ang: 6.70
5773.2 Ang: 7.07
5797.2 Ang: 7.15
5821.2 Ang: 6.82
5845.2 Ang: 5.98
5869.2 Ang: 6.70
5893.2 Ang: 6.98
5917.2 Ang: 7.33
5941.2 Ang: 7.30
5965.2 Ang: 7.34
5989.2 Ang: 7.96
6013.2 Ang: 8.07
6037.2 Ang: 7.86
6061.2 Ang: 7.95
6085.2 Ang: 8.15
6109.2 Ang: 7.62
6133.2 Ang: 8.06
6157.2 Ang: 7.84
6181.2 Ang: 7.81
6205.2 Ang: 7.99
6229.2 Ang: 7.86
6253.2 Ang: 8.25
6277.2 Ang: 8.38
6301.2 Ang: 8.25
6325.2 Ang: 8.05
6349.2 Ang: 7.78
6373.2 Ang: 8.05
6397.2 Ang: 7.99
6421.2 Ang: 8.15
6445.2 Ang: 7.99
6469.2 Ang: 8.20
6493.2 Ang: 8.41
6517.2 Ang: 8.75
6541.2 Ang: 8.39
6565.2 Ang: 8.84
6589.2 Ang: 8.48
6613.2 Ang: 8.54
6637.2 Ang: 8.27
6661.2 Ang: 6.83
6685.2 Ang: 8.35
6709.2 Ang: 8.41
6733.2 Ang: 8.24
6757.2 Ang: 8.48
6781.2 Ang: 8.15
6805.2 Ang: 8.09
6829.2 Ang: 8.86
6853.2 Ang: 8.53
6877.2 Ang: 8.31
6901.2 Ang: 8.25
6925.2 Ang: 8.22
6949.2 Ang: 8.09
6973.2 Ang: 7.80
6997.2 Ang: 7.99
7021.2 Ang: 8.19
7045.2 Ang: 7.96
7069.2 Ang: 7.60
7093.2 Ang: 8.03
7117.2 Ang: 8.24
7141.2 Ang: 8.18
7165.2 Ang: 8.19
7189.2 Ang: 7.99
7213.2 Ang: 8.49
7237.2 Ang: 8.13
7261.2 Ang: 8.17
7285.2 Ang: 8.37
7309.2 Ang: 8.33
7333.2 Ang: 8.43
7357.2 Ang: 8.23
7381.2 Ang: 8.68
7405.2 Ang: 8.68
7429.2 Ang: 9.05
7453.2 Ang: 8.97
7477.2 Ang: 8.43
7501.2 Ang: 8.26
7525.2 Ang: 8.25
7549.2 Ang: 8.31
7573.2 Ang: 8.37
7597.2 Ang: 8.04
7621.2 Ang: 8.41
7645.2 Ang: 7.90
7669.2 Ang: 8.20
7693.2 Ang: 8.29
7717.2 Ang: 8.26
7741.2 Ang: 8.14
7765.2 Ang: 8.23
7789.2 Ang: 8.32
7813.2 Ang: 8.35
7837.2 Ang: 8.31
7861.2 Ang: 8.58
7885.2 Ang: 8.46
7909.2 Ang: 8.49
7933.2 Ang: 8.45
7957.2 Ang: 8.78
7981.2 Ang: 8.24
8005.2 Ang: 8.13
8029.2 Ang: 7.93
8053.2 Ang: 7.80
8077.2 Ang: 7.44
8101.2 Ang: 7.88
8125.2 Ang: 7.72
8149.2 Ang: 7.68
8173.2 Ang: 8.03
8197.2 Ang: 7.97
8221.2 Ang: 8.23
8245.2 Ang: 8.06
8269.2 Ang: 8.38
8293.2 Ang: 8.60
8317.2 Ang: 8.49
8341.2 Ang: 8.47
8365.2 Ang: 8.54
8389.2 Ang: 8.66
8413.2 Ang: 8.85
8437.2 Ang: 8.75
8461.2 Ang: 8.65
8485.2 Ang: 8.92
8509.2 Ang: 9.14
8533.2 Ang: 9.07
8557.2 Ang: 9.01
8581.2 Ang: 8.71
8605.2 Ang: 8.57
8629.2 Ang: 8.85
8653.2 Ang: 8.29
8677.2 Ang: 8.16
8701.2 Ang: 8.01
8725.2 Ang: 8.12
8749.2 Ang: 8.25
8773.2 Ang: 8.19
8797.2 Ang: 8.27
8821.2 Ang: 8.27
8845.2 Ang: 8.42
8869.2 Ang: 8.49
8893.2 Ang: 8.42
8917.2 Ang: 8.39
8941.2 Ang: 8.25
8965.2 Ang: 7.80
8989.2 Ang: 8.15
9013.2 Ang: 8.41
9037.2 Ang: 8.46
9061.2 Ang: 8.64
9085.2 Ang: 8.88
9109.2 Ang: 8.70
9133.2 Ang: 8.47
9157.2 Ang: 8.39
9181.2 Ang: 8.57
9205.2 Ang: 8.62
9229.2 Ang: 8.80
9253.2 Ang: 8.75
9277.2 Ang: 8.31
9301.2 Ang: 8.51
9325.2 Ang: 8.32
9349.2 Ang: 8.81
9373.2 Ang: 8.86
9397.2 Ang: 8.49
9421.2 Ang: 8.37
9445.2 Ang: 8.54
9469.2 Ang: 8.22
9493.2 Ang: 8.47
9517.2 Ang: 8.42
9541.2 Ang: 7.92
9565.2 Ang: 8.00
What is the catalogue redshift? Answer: 0.130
